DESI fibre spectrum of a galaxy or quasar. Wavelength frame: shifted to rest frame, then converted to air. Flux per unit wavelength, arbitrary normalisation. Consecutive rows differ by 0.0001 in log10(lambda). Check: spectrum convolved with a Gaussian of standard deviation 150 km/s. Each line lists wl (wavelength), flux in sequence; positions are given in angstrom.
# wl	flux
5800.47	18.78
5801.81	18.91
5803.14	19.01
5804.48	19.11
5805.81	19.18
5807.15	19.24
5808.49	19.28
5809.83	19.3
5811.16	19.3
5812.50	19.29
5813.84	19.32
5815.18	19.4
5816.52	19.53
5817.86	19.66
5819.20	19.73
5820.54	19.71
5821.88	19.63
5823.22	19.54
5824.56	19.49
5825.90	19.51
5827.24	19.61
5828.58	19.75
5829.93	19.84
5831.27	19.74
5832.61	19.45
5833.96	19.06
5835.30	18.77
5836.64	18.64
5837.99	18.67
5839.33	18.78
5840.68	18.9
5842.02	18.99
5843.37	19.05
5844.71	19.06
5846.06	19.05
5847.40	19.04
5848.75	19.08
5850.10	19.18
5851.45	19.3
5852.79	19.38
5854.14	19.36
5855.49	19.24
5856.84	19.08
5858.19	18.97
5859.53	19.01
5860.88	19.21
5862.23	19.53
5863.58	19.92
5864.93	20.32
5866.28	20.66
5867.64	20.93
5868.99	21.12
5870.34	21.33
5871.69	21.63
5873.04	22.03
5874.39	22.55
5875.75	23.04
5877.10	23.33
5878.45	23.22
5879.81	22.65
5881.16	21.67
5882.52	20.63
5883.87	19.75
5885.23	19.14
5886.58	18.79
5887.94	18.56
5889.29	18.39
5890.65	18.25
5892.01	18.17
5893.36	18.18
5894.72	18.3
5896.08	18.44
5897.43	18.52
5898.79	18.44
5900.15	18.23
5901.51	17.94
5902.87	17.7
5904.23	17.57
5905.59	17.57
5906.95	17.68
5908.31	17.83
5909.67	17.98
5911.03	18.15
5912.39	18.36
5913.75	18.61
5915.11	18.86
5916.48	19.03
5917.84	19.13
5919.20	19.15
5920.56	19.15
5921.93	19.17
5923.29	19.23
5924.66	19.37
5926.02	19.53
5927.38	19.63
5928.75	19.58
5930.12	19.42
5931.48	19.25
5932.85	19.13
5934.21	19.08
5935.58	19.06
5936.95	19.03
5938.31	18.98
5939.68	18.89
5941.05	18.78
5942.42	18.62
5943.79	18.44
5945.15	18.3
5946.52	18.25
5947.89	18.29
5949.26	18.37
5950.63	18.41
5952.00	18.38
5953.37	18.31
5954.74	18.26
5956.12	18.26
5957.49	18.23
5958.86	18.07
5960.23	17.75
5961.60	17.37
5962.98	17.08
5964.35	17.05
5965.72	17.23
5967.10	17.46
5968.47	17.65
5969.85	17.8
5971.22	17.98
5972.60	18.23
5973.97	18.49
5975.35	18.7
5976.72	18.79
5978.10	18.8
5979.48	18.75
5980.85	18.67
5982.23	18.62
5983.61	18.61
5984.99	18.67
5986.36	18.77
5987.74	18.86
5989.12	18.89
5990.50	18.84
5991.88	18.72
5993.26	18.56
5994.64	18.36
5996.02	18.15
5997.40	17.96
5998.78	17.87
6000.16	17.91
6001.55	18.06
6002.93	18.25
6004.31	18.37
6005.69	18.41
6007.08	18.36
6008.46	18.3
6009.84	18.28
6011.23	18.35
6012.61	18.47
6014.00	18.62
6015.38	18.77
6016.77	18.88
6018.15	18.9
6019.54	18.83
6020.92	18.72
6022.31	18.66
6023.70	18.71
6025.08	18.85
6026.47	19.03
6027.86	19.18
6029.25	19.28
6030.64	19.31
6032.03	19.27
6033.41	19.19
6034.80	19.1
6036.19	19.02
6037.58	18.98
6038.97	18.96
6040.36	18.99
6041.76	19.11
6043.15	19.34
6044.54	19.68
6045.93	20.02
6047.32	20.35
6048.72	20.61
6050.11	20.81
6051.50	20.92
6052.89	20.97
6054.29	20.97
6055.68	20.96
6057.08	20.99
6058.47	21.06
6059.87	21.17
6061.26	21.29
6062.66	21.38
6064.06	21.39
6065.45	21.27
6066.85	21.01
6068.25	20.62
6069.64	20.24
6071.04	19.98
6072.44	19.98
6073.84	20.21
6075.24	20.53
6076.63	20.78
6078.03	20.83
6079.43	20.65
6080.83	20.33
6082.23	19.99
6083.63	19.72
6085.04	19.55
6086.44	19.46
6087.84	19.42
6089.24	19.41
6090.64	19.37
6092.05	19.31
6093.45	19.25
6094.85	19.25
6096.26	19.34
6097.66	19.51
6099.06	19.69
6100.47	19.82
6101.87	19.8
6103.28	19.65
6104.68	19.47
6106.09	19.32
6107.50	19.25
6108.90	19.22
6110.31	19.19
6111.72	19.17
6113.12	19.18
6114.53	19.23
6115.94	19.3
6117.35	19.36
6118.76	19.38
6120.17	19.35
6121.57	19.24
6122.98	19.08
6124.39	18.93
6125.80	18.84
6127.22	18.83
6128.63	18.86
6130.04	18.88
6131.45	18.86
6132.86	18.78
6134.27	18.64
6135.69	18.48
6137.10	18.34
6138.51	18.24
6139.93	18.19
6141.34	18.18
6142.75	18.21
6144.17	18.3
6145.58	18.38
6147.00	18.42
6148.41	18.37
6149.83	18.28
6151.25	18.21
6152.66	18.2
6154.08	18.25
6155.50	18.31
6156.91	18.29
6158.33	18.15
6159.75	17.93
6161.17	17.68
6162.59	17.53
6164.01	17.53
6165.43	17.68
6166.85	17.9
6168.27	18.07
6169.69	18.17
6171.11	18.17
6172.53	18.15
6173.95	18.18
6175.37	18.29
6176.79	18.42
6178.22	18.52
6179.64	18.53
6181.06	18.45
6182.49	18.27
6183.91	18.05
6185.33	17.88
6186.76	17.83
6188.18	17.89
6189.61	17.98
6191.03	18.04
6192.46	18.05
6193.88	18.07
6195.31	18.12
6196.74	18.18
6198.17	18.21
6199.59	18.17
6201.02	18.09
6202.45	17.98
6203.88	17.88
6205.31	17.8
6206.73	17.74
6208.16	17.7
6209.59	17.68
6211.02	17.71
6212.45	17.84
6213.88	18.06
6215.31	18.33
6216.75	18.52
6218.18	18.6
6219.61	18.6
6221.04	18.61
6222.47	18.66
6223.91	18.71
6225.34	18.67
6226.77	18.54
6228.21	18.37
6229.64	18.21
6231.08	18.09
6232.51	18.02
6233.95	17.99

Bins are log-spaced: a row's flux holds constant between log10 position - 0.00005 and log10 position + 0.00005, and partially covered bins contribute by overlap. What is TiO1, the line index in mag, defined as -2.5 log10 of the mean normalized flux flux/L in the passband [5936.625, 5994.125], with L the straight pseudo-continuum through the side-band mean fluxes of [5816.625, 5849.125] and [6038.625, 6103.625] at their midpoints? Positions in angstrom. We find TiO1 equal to 0.082 mag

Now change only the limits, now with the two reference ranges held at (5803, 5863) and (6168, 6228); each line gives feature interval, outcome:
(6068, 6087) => -0.09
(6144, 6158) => 0.00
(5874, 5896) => -0.06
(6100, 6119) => -0.05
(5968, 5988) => 0.02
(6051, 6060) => -0.13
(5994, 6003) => 0.04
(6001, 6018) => 0.02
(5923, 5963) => 0.02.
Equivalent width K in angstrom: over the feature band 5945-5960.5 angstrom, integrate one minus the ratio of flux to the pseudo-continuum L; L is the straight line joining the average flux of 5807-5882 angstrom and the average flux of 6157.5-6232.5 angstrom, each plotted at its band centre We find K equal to 0.9 angstrom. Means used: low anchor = 19.9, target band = 18.2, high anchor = 18.1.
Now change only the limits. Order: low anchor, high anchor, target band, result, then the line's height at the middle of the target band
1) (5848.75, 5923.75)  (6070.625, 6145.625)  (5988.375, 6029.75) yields 1.8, 19.4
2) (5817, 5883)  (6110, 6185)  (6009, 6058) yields -0.9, 19.1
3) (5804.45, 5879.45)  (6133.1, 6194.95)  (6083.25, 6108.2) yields -1.3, 18.5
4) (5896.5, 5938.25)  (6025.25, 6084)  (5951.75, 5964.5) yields 0.8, 19.1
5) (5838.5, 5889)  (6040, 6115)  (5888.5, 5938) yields 3.6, 20.1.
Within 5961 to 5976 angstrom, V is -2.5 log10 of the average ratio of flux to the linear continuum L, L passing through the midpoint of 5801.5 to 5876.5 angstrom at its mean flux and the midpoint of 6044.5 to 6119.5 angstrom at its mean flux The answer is 0.12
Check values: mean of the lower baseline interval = 19.6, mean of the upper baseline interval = 20.1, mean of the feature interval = 17.7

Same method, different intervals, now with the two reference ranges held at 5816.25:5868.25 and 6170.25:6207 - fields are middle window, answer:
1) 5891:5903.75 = 0.06 mag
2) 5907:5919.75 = 0.03 mag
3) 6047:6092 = -0.11 mag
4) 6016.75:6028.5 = -0.01 mag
